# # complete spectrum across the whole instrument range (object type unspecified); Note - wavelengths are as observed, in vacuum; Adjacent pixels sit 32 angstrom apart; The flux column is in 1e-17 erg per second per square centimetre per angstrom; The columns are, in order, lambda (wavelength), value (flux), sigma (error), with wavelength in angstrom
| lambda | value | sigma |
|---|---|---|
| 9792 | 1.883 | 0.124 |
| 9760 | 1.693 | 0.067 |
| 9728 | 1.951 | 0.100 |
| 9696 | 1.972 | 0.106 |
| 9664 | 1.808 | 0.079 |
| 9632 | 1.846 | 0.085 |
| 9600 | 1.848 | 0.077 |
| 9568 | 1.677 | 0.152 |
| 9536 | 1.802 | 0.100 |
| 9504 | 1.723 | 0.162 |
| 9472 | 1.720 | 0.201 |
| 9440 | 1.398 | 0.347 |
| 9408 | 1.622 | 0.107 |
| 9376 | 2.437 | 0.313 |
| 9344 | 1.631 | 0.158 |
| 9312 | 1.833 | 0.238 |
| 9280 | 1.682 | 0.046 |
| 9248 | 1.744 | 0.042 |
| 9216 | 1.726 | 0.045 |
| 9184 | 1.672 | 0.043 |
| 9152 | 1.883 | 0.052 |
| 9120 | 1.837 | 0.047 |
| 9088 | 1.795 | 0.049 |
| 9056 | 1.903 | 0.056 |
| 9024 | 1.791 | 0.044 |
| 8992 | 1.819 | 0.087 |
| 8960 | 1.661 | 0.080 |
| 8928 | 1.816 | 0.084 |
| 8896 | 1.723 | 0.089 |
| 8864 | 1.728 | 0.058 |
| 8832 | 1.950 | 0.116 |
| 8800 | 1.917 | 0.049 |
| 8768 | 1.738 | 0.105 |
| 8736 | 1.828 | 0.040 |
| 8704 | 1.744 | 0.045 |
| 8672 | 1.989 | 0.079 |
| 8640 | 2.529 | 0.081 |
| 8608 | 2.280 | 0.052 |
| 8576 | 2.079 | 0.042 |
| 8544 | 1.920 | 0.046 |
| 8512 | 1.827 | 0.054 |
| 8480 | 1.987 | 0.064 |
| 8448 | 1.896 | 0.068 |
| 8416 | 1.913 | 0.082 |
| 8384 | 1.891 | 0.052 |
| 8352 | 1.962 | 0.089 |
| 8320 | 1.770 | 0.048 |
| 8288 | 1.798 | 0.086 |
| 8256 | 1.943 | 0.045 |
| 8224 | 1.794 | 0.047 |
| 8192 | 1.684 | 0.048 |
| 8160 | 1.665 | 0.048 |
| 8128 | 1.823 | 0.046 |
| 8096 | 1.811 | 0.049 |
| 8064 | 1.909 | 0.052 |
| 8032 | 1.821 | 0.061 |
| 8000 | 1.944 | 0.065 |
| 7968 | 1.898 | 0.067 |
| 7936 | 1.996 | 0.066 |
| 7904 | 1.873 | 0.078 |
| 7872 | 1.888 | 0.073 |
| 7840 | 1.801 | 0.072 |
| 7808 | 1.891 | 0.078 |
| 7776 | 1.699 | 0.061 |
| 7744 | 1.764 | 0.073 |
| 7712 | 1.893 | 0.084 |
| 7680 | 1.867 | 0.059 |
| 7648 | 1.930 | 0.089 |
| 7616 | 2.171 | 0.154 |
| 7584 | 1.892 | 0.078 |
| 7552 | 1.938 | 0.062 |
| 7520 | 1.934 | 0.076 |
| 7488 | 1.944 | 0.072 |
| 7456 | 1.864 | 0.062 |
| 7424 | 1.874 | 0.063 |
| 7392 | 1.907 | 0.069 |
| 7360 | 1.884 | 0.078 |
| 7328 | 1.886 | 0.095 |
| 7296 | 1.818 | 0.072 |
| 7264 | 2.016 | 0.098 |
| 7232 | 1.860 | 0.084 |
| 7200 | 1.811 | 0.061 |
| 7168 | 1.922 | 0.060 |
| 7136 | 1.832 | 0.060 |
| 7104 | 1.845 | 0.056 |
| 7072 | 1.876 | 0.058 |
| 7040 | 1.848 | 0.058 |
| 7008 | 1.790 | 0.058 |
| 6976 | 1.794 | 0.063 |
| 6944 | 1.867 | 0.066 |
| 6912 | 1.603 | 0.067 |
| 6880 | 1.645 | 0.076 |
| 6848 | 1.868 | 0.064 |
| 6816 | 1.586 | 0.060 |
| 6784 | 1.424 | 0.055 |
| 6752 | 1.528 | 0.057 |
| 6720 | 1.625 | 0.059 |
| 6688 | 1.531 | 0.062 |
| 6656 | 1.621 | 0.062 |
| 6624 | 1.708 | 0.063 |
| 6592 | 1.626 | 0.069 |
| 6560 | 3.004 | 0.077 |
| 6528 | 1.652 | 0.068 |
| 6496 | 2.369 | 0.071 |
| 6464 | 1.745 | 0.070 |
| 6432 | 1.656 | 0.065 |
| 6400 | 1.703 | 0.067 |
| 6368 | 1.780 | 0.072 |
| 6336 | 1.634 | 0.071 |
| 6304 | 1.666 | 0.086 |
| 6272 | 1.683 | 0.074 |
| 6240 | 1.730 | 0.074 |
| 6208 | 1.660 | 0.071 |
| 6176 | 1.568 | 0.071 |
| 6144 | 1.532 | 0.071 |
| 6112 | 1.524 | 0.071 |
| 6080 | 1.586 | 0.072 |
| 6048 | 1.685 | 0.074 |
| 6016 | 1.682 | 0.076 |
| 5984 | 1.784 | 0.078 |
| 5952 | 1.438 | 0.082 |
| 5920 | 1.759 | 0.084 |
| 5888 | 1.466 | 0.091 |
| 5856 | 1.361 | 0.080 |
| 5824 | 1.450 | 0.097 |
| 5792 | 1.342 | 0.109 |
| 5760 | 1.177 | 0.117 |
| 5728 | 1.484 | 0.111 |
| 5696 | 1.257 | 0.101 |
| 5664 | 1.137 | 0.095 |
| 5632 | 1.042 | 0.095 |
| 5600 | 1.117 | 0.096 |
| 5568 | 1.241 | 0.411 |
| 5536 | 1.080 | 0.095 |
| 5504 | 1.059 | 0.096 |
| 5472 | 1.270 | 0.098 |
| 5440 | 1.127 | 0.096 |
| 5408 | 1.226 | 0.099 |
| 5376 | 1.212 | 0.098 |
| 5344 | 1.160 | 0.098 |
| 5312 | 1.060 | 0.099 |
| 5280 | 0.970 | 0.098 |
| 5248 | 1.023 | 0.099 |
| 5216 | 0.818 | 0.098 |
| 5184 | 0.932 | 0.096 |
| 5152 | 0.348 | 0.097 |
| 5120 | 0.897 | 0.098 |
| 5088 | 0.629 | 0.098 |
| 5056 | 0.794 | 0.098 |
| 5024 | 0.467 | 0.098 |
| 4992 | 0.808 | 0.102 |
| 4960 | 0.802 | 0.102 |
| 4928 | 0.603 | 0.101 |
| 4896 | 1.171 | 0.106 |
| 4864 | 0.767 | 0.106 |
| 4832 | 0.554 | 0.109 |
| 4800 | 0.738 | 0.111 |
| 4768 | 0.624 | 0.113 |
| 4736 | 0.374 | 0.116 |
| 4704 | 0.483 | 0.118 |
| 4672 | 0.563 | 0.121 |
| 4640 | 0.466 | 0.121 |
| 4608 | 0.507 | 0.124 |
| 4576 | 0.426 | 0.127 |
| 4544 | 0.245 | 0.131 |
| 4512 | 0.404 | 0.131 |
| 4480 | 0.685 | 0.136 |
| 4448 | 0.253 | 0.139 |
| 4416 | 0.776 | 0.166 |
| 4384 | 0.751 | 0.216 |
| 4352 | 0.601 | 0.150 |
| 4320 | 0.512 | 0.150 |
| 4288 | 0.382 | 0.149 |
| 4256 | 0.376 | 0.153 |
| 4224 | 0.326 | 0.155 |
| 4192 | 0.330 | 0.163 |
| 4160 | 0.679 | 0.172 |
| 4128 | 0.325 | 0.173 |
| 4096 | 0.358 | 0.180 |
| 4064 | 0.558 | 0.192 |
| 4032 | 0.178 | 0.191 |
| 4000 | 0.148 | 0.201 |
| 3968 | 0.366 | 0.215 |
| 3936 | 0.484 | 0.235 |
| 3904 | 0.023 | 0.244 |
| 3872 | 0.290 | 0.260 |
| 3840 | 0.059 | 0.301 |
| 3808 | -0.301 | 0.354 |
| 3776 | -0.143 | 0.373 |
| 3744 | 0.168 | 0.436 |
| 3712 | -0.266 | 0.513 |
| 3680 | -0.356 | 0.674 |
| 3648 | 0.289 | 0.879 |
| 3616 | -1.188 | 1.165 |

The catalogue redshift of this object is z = 0.31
